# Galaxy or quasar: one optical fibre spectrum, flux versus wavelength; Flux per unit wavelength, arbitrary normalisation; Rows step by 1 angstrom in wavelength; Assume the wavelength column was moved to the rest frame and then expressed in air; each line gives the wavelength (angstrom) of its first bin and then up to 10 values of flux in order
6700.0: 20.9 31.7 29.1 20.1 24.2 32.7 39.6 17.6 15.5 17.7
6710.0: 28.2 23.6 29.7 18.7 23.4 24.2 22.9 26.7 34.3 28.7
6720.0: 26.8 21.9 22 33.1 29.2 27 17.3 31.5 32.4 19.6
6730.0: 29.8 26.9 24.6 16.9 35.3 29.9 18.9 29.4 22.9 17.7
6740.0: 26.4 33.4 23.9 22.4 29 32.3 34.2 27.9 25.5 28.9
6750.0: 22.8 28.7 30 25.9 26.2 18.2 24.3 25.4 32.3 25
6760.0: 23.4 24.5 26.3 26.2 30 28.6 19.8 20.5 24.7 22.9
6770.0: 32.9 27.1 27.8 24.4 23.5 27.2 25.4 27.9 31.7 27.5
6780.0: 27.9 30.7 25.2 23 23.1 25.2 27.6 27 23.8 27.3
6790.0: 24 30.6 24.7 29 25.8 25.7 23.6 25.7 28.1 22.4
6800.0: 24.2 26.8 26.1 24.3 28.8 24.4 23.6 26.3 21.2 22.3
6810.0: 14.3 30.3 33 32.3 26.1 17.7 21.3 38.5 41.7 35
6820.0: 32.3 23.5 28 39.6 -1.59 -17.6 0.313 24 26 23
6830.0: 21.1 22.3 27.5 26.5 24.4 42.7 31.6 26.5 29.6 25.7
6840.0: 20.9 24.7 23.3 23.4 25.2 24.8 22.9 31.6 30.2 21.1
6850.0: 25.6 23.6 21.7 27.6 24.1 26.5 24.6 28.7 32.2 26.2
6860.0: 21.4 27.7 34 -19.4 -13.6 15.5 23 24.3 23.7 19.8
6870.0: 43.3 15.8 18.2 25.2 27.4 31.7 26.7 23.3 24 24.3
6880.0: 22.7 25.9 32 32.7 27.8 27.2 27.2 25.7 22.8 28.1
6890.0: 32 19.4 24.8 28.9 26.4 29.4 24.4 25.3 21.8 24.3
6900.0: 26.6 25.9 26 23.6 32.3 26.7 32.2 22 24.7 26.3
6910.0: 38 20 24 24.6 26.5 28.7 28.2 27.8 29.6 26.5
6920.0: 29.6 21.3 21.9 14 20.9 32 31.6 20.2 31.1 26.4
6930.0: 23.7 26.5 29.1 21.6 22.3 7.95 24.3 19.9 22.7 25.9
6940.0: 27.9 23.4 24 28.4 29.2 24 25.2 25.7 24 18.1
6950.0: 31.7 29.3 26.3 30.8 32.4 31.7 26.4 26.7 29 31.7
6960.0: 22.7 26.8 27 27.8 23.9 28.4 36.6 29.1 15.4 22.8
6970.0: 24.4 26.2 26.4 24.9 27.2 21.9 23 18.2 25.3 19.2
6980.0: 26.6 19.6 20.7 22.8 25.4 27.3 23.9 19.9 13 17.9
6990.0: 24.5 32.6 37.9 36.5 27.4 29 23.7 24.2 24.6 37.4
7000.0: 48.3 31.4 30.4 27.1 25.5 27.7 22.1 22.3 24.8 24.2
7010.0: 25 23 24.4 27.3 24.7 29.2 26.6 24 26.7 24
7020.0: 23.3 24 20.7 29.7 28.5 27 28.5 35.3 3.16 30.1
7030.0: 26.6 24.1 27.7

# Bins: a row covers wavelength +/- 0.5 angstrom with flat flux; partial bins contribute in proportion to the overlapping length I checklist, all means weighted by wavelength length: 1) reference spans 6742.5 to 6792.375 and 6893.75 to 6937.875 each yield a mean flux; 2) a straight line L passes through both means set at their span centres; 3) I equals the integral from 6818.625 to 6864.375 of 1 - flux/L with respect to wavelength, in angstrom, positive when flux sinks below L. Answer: 5.32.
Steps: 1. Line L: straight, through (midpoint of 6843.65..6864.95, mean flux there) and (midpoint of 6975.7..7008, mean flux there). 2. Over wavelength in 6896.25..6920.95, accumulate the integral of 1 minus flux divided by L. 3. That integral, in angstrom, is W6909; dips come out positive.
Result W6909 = -3.06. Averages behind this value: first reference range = 22.1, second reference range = 26.1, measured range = 26.6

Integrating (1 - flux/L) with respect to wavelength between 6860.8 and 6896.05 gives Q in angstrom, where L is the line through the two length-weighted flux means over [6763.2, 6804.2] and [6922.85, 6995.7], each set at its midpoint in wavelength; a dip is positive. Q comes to 2.9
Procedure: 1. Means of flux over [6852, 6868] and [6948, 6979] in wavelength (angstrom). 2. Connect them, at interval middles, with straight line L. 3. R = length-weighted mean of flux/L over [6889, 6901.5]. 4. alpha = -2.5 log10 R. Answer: -0.16 mag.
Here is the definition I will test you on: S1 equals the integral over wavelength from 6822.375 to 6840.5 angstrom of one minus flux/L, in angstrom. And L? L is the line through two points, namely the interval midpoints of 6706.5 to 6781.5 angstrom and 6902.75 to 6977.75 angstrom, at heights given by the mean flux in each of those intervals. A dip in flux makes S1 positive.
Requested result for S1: 2.83 angstrom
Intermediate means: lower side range 26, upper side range 25.8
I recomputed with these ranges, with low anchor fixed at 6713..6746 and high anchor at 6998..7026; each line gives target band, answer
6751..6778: 0.4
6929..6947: 1.9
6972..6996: 2.1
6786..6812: 1.0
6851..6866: 3.7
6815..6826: 1.6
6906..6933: 0.8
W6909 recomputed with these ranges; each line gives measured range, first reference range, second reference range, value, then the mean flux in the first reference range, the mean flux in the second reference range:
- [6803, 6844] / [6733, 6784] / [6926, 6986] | 2.2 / 26.4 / 25.2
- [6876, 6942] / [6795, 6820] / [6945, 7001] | 2.2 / 26.7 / 26.4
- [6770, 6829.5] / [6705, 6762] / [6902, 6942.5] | 1.5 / 26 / 25.3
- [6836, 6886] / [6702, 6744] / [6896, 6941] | 2.5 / 25.6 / 25.3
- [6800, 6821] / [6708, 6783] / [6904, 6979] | -0.9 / 26.1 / 25.7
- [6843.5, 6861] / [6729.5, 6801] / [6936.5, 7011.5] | 0.2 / 26.2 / 26.1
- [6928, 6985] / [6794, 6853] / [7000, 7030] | 0.8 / 24.8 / 25.9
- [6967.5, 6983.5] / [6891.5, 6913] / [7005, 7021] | 1.6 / 26.3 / 24.8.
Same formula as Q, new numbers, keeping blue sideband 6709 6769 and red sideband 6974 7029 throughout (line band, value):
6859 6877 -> 3.69 angstrom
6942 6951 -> -0.06 angstrom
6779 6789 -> -0.06 angstrom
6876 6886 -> -0.34 angstrom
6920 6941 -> 1.66 angstrom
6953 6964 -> -1.05 angstrom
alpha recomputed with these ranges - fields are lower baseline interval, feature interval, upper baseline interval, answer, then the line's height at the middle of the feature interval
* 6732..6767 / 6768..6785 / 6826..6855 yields -0.03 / 25.9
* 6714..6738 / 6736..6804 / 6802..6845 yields -0.03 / 25.6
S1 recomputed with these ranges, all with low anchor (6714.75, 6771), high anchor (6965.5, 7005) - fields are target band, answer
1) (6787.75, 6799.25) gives 0.1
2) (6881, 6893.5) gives -0.5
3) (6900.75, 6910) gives -0.4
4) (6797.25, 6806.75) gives 0.3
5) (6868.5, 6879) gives 0.3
